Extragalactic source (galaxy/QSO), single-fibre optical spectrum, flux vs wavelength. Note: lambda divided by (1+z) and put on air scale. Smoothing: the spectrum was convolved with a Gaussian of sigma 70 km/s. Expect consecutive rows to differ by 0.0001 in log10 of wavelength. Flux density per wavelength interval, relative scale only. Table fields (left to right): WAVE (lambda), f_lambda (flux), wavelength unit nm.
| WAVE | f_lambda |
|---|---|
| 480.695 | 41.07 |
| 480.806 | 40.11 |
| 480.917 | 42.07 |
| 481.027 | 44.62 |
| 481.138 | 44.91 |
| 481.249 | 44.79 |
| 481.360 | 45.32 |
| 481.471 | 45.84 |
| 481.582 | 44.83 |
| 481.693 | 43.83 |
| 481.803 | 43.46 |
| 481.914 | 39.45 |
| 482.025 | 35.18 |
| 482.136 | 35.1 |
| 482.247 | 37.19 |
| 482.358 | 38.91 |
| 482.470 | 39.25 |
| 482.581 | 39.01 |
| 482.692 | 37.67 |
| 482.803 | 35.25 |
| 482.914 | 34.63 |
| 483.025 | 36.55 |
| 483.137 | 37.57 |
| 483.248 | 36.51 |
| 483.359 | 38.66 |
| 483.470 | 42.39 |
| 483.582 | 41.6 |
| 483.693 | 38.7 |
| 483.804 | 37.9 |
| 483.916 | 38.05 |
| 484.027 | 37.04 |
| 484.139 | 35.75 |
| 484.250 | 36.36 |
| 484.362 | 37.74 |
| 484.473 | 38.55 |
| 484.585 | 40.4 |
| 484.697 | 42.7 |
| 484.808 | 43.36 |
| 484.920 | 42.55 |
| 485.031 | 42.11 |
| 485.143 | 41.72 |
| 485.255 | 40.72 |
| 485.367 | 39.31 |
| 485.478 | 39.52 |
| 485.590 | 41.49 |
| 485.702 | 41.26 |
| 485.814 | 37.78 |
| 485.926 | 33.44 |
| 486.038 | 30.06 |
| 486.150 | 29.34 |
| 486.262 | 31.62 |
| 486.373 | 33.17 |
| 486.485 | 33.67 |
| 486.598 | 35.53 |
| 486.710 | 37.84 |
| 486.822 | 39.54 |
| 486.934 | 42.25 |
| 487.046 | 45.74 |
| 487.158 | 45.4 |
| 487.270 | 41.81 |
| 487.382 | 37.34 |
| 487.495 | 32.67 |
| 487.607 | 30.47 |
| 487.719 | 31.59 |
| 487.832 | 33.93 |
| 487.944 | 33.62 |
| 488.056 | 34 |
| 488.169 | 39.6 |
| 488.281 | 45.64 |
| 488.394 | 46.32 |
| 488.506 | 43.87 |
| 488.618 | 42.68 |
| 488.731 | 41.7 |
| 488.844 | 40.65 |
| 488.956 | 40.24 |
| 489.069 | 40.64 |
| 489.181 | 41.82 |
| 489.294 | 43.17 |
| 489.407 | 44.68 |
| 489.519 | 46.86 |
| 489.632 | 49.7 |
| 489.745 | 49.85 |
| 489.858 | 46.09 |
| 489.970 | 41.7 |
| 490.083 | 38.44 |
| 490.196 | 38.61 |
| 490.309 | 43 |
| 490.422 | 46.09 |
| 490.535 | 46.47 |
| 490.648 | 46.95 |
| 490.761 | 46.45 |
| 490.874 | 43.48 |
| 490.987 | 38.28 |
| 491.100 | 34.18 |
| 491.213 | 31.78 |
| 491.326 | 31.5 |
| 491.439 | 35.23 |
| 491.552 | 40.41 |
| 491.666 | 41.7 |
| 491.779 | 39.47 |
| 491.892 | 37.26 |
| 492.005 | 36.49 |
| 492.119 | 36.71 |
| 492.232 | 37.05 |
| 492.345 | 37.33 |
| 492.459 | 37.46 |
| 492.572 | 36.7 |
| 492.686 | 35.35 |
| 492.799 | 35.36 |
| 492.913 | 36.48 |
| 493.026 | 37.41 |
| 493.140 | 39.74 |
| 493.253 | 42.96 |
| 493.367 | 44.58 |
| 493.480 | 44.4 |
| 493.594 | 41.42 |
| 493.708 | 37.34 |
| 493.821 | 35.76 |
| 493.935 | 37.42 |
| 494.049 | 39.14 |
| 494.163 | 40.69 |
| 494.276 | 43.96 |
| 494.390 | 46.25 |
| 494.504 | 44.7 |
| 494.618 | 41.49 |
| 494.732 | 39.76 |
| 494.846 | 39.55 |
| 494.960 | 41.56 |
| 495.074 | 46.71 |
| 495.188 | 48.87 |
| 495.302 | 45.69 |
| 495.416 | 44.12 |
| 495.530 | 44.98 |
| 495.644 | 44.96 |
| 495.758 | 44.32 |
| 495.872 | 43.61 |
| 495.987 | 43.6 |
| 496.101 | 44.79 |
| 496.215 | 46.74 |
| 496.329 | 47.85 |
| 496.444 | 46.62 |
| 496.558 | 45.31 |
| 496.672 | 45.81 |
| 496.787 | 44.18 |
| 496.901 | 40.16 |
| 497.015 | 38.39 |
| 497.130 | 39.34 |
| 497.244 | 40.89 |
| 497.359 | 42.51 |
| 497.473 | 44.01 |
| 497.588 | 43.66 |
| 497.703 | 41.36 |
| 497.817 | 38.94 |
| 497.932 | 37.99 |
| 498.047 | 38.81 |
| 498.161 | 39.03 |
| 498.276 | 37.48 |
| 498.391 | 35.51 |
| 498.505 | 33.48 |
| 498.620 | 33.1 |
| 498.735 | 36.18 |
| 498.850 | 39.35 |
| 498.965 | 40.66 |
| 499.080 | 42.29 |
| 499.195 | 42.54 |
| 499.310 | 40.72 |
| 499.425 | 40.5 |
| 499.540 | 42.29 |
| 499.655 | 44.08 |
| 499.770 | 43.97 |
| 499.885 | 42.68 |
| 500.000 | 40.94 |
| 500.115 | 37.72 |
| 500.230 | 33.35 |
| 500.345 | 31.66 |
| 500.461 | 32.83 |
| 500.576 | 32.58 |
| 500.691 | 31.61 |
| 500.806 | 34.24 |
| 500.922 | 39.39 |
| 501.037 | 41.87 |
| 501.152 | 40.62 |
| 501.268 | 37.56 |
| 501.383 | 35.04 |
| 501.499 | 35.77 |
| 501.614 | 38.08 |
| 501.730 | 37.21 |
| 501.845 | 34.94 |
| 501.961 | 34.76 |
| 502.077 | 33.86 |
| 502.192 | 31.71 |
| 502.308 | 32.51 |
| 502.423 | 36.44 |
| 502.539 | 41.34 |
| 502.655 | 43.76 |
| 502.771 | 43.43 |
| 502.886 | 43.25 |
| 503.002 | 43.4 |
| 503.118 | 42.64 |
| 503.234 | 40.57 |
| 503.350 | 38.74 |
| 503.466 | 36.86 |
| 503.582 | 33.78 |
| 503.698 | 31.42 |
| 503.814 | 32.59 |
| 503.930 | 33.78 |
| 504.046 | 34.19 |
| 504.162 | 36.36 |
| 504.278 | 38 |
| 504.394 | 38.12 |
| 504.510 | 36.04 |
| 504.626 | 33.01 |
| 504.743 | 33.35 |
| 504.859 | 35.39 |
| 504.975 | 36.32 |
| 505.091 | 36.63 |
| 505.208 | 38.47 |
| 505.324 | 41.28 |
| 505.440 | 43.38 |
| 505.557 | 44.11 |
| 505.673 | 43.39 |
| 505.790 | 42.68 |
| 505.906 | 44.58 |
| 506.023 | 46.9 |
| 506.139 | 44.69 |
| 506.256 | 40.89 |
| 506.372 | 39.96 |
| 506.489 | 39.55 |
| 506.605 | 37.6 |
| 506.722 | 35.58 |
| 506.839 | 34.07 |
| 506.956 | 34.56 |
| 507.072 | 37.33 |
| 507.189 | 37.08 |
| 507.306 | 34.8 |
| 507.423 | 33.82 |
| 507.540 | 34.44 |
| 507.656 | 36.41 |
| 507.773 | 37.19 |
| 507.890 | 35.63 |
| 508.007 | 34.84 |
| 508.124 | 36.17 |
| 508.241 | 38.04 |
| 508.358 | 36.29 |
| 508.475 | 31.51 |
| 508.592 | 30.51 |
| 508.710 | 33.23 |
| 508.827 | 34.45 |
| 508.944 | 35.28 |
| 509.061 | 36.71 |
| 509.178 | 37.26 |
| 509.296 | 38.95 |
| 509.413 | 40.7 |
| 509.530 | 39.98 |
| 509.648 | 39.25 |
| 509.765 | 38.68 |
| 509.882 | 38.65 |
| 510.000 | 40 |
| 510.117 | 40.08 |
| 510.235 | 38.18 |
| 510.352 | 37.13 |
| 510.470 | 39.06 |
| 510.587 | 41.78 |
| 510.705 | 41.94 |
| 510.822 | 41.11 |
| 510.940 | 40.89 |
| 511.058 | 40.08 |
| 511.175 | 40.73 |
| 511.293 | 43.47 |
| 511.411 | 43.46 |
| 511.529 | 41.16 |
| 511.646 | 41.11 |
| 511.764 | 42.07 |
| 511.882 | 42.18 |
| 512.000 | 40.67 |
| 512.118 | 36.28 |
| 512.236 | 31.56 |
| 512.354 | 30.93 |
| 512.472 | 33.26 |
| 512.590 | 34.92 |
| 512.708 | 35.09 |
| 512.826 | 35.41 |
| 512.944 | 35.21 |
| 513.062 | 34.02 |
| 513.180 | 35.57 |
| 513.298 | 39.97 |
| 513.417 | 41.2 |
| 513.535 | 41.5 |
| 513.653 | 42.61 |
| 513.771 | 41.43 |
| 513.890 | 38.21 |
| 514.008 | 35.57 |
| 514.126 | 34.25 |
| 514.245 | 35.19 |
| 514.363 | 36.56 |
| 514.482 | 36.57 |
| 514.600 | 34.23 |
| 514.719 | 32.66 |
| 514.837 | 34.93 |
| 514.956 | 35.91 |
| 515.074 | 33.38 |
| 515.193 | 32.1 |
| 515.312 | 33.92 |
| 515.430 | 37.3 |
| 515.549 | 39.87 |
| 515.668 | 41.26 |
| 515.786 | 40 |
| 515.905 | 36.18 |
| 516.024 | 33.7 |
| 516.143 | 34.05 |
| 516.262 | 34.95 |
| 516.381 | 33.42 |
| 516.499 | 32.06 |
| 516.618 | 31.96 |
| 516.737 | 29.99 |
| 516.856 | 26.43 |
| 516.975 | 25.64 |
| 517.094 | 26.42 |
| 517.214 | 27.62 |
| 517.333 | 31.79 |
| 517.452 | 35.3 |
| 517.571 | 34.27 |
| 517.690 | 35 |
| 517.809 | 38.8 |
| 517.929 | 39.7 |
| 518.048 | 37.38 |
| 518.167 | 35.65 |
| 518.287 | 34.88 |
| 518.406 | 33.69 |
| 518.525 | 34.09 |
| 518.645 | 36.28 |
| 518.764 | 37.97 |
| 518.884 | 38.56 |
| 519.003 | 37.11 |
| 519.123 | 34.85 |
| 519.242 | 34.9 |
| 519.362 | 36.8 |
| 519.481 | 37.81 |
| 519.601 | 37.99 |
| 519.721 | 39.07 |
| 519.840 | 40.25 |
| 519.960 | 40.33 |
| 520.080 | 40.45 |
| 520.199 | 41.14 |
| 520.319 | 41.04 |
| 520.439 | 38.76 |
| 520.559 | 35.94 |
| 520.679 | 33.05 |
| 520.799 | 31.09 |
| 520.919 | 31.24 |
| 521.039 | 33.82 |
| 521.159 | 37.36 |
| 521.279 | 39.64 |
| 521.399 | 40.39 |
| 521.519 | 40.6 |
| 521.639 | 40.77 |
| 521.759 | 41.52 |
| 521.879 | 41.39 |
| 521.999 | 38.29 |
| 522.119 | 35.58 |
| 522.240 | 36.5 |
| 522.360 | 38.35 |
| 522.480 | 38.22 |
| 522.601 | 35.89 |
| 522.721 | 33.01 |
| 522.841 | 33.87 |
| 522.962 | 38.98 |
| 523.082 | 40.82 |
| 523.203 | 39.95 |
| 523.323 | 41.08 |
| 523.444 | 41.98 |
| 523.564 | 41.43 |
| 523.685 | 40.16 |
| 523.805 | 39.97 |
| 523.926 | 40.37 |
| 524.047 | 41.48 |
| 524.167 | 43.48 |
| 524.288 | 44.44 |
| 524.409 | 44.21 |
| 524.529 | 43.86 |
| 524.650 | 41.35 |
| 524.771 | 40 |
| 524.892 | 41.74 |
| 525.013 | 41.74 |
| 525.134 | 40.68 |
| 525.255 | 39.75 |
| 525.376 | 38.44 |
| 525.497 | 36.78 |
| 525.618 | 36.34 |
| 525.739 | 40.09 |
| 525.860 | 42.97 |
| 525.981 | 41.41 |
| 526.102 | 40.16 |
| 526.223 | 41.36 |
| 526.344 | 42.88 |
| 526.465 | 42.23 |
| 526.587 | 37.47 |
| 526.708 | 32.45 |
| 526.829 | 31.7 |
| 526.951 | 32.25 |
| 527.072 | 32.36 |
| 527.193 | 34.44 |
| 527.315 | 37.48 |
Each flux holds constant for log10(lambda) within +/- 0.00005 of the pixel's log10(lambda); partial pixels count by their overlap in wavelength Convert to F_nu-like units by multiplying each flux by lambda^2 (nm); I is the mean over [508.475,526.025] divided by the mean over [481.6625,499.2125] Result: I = 1.04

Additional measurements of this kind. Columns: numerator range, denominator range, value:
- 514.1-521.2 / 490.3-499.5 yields 0.95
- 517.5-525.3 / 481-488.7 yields 1.14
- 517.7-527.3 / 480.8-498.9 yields 1.09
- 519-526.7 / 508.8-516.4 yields 1.08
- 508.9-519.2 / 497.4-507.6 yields 1.01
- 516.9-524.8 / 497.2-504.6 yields 1.07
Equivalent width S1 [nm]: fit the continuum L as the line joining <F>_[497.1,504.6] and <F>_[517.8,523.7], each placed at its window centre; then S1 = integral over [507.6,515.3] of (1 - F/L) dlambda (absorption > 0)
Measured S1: 0.09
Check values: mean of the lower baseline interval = 38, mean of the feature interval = 37.4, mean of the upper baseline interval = 37.7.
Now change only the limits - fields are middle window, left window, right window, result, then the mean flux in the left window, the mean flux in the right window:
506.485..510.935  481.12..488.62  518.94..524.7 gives 0.20 nm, 38.8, 38.8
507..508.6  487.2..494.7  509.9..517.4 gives 0.09 nm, 40.1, 36.5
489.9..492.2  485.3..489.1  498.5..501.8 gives -0.10 nm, 38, 38.1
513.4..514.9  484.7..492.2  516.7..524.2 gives 0.01 nm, 39.7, 36.9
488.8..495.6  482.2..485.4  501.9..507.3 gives -0.43 nm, 38.9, 38.2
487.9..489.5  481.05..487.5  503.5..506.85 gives -0.11 nm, 39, 38.2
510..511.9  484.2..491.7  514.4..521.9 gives -0.21 nm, 39.8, 35.8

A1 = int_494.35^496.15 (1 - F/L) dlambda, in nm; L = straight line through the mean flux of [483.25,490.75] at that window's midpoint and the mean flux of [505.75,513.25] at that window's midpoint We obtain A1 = -0.22 nm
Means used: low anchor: 39.9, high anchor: 37.9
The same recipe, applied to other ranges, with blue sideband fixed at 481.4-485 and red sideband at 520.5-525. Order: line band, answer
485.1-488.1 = 0.18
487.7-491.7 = -0.21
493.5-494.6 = -0.05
